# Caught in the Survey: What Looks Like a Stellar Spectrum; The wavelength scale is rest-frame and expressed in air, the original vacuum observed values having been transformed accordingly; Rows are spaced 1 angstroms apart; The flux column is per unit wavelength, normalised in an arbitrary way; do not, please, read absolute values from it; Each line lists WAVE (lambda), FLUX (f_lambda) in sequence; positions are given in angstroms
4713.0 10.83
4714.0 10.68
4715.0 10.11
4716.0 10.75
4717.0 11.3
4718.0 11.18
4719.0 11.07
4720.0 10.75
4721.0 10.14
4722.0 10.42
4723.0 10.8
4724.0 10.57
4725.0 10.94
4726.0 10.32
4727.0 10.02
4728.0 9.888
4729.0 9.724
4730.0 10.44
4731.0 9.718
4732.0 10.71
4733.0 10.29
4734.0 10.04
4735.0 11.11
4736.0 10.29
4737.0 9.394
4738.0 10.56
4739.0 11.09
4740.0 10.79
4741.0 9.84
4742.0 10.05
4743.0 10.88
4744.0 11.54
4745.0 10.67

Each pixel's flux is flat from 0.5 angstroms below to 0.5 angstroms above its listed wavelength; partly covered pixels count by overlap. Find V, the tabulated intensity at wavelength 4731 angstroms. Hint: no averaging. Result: 9.718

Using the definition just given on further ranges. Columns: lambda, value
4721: 10.14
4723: 10.8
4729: 9.724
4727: 10.02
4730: 10.44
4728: 9.888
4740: 10.79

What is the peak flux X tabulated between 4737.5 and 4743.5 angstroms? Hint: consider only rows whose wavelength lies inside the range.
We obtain 11.09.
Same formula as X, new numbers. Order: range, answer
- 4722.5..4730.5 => 10.94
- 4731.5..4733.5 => 10.71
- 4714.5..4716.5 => 10.75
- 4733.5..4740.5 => 11.11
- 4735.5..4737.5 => 10.29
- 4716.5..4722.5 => 11.3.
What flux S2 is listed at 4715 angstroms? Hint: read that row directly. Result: 10.11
